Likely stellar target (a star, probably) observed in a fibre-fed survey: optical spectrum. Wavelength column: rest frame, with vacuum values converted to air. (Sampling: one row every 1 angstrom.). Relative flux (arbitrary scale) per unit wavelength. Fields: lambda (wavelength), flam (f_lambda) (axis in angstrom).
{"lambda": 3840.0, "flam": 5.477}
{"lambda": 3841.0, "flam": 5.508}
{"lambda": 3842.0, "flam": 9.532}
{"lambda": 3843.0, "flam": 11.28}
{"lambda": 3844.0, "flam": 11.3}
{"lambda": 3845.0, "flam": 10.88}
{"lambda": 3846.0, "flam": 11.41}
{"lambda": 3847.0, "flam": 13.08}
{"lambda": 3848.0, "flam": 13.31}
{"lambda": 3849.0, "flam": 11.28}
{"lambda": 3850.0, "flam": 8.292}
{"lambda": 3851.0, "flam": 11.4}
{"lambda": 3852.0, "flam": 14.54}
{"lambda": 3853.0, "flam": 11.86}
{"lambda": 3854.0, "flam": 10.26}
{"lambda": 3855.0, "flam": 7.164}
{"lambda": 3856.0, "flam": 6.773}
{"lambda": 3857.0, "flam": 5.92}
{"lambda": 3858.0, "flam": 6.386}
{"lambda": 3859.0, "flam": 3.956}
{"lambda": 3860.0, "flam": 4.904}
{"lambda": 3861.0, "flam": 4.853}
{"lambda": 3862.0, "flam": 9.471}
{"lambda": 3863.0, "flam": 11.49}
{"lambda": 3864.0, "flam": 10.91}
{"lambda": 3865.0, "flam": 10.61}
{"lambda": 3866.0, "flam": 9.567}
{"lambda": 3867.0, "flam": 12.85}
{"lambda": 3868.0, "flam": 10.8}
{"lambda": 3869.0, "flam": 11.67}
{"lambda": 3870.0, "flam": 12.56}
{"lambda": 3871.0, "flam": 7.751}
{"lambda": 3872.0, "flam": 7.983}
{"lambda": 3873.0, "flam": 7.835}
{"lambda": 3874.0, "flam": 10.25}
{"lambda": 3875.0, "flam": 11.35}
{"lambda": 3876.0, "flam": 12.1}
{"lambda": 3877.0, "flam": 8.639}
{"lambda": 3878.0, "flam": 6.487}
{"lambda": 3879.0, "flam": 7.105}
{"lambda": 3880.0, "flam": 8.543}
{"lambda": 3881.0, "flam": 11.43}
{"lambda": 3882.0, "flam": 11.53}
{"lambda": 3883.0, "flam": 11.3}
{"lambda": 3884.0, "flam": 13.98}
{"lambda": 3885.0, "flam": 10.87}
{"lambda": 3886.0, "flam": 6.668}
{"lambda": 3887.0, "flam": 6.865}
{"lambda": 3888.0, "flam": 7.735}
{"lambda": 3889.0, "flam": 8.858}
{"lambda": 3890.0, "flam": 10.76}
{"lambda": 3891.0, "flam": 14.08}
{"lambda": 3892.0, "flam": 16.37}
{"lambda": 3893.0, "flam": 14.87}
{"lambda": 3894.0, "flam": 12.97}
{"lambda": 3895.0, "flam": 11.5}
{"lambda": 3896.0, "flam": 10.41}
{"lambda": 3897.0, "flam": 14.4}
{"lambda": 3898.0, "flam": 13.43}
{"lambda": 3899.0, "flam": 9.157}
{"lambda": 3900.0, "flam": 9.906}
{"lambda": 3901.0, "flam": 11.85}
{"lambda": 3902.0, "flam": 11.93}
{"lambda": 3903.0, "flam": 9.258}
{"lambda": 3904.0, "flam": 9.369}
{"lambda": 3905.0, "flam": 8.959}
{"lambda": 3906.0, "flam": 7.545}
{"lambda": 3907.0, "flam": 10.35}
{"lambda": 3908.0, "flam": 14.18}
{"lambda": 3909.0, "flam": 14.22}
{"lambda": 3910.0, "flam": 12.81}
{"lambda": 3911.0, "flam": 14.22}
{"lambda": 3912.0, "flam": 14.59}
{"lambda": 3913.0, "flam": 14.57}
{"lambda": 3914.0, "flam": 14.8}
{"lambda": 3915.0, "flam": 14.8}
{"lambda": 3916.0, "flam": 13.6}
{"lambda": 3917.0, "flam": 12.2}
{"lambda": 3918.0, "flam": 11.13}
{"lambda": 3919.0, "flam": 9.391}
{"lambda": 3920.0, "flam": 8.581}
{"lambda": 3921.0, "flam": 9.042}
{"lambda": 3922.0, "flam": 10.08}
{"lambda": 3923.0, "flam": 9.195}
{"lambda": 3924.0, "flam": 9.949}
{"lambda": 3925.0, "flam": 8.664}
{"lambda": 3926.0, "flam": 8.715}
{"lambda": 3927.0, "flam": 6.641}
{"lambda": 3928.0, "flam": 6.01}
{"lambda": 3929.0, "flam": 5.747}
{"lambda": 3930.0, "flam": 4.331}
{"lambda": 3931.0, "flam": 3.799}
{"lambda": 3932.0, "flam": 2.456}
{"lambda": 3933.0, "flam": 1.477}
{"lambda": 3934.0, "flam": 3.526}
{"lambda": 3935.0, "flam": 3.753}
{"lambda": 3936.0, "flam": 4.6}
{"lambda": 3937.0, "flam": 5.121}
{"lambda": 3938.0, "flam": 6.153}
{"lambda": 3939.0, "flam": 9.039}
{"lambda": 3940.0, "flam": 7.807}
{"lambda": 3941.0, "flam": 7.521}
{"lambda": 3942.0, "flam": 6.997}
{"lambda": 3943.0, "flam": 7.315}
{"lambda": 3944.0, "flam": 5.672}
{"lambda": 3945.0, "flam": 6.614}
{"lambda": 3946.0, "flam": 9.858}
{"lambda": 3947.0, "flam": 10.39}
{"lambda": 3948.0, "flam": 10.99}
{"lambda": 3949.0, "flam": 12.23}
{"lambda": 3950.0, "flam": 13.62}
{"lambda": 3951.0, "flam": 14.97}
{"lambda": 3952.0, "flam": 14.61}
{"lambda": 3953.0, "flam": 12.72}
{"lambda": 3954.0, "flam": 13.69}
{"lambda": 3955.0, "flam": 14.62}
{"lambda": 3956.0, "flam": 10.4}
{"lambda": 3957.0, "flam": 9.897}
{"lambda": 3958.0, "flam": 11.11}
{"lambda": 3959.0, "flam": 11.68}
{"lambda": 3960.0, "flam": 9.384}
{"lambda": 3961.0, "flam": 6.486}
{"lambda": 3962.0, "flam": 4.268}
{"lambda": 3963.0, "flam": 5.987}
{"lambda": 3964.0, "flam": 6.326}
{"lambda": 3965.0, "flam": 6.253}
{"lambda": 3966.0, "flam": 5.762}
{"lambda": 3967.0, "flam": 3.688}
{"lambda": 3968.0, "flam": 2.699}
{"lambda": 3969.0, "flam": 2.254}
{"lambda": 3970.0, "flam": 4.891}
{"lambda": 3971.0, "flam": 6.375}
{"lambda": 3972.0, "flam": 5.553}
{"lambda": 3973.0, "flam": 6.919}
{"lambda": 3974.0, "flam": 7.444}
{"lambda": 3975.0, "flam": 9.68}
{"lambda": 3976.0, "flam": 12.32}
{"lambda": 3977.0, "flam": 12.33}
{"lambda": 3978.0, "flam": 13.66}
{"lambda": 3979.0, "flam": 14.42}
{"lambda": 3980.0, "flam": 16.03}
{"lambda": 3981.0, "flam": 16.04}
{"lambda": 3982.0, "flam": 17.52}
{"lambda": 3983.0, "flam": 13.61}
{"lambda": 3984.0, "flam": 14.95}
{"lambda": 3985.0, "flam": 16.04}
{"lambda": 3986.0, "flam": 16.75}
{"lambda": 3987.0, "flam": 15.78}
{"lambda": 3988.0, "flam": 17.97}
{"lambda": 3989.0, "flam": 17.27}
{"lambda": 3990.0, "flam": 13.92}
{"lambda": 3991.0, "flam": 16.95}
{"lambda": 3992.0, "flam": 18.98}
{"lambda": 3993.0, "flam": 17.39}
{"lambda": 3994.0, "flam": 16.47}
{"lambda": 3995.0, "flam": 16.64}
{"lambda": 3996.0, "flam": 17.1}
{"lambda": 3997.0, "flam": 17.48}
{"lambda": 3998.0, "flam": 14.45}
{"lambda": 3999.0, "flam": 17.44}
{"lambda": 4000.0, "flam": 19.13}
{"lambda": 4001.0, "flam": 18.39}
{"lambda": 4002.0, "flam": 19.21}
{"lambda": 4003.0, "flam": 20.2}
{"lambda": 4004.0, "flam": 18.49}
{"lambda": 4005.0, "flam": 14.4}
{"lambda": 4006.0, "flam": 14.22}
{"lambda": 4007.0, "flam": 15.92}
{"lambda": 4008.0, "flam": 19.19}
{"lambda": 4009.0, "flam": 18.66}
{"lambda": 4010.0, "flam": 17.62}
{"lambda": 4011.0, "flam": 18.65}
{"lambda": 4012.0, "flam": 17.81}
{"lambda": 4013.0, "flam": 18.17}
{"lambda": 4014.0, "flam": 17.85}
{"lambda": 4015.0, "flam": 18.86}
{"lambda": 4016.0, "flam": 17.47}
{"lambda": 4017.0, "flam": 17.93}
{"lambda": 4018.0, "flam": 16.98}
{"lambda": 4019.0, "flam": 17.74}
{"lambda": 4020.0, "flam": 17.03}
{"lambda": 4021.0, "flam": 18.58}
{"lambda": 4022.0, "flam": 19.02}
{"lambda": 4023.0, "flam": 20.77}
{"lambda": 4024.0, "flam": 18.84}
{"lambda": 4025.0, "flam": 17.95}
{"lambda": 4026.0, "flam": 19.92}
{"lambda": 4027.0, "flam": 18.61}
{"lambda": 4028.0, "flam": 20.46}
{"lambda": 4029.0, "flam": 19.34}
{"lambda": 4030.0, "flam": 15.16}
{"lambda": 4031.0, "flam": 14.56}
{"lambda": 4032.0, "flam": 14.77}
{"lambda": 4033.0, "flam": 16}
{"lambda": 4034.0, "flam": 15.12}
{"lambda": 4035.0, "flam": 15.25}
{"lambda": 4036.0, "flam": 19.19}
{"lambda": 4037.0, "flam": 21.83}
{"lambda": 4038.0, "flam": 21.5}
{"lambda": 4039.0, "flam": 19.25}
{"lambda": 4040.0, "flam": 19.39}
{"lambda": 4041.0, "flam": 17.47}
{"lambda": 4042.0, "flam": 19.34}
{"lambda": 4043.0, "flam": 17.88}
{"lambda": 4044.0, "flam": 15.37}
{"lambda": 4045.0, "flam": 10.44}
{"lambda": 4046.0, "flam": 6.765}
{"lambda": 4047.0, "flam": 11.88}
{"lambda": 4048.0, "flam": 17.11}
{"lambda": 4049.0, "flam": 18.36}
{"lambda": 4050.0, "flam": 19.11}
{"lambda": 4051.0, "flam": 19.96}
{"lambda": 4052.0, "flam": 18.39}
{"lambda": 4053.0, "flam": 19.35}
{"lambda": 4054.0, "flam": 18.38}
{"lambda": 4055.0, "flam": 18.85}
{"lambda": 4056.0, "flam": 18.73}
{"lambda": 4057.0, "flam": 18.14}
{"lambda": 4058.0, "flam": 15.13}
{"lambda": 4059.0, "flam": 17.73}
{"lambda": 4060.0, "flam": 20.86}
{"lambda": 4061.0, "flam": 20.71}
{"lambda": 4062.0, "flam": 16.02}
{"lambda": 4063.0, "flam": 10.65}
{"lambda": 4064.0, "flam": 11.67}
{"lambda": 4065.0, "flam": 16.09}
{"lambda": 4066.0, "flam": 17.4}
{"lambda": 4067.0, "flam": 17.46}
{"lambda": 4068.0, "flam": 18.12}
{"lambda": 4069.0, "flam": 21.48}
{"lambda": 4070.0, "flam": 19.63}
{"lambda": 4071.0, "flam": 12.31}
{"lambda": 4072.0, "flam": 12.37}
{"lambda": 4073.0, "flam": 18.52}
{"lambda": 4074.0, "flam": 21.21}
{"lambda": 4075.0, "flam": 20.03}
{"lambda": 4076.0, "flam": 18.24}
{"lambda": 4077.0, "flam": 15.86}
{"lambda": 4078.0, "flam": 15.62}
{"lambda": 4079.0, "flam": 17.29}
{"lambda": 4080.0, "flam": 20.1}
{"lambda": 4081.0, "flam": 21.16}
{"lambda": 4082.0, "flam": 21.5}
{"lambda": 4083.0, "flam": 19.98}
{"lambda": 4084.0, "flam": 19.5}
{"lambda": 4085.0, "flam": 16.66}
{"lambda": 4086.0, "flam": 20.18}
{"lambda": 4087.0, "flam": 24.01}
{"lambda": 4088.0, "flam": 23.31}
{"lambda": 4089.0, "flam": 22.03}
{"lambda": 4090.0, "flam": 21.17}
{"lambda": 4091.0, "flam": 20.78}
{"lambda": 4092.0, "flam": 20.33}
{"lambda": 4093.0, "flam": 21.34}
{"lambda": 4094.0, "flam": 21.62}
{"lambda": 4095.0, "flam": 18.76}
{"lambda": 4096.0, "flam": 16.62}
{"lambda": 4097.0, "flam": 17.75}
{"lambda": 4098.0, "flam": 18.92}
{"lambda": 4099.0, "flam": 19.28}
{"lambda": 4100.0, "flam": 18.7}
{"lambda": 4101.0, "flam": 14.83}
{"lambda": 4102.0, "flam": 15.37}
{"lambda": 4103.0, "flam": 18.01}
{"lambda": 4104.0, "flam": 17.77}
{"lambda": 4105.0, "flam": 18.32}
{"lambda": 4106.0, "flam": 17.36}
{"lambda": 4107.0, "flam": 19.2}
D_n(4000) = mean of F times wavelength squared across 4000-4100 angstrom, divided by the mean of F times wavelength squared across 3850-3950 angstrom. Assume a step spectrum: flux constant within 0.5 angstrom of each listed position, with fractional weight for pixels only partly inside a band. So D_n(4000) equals 2.04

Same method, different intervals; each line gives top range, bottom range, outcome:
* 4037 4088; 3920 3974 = 2.44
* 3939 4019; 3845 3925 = 1.29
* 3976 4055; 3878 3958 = 1.81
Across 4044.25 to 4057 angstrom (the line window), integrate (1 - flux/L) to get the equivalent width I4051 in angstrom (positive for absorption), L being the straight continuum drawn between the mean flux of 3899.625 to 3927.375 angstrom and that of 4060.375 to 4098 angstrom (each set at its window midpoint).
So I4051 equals 0.6 angstrom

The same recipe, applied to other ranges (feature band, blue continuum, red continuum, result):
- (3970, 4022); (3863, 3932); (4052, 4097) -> -2.6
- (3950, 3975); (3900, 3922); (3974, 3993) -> 10.0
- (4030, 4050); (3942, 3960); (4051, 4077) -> -0.4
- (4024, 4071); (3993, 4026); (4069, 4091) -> 3.2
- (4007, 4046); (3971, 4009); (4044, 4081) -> -3.8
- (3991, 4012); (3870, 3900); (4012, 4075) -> -2.5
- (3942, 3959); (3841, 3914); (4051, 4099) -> 3.1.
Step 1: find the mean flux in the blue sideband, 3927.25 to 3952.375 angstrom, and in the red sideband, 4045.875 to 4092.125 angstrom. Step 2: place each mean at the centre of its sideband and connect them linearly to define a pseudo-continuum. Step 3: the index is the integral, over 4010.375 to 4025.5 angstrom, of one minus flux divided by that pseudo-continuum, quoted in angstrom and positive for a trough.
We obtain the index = -4.7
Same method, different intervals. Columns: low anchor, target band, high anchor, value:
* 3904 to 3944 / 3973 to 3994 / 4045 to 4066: -4.2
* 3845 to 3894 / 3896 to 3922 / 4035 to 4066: -0.3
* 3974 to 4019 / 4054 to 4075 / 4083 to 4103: 1.5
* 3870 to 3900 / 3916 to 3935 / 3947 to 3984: 5.5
